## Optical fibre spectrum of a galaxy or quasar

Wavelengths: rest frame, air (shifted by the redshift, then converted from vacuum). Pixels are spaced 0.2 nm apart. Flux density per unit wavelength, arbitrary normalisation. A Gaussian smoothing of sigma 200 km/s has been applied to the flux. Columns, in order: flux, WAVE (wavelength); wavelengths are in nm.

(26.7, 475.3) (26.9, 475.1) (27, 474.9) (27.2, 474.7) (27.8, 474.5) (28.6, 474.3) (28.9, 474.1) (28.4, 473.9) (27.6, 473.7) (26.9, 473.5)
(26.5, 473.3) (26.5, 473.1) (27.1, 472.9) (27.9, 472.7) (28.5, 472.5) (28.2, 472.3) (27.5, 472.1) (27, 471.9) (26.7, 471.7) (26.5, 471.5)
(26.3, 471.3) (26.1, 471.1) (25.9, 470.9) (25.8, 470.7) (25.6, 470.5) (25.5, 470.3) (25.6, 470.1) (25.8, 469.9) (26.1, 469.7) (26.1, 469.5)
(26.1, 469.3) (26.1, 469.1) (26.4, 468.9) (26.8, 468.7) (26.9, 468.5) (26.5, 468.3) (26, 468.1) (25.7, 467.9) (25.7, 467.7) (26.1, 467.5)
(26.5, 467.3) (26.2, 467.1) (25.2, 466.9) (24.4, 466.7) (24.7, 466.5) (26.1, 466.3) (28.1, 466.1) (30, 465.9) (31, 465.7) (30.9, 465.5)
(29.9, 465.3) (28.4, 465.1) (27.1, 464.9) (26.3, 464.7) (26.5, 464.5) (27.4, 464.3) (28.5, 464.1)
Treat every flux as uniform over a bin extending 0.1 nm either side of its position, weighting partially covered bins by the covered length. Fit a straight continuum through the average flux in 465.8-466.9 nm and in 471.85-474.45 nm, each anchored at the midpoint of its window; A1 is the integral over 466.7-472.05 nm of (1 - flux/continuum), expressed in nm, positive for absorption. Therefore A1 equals 0.18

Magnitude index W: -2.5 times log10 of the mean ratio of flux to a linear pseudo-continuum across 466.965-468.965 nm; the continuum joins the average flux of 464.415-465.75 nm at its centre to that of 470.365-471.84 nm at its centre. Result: 0.045 mag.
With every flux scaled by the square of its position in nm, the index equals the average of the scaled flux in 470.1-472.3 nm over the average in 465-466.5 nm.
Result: 0.9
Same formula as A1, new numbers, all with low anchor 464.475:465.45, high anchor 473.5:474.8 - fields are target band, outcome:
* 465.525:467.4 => 0.056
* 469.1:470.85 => 0.132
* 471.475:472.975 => 0.027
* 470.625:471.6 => 0.064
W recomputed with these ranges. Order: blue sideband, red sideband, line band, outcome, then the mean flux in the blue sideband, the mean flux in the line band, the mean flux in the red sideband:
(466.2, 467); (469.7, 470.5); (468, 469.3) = -0.04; 25.1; 26.4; 25.7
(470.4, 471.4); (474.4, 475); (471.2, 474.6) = -0.03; 25.9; 27.5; 27.3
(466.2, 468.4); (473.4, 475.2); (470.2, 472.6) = 0.01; 25.7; 26.6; 27.7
